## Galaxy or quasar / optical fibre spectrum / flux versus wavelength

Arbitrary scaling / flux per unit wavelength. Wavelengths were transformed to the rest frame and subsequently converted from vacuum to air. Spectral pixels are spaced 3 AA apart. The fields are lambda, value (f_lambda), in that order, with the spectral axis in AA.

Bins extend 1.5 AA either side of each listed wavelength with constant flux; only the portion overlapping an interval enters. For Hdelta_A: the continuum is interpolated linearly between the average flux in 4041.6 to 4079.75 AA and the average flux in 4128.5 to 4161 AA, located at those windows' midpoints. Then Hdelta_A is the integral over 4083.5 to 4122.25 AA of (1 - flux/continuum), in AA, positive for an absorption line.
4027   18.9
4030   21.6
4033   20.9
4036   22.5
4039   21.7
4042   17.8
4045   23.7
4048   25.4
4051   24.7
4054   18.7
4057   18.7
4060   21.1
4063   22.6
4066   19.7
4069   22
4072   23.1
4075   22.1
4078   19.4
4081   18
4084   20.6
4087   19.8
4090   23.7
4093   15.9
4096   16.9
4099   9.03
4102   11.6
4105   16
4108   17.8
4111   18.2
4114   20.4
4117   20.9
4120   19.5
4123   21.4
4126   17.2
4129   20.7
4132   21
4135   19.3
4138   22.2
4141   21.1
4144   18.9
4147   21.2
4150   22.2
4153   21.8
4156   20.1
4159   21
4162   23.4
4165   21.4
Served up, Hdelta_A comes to 6.4 AA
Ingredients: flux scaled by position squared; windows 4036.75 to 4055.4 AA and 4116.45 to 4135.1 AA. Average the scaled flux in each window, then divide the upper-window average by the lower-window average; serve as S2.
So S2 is 0.94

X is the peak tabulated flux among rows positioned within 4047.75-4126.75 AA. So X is 25.4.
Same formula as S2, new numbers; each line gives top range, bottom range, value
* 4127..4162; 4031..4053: 0.99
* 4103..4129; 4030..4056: 0.90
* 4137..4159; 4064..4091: 1.04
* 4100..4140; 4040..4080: 0.91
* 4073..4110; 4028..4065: 0.84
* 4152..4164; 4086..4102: 1.35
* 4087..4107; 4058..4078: 0.75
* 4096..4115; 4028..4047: 0.75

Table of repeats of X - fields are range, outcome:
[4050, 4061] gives 24.7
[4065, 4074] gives 23.1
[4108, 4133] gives 21.4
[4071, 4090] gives 23.7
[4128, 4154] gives 22.2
